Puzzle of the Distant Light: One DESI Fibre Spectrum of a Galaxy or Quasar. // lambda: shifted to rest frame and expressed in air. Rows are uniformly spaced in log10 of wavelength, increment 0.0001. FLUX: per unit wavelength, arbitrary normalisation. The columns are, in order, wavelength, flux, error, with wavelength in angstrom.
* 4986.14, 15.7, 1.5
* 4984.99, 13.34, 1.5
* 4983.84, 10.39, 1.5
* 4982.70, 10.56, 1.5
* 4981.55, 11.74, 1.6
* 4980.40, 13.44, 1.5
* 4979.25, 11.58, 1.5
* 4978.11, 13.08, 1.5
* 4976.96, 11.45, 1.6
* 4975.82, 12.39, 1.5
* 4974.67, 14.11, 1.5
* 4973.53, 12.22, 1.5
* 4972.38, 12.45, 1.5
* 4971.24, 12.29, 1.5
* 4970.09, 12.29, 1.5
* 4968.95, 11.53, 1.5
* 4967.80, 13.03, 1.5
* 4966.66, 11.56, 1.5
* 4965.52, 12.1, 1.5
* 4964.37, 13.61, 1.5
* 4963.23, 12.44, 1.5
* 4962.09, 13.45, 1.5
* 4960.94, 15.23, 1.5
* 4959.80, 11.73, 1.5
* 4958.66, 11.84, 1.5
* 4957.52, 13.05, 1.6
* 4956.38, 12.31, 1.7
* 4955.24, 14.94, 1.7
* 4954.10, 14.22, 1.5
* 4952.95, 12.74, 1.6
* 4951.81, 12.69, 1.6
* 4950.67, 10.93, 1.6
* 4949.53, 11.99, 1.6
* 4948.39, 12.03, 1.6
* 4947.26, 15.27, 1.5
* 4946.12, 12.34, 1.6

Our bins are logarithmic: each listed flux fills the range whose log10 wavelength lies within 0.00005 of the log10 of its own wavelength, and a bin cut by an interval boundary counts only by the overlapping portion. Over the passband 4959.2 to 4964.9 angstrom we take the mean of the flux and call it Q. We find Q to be 13.3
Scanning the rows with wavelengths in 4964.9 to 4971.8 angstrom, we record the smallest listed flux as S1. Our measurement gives 11.53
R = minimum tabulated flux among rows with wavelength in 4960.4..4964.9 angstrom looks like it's 12.44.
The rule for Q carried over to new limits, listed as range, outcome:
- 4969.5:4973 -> 12.3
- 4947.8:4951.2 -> 11.7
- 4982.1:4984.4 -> 10.5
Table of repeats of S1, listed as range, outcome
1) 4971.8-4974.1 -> 12.22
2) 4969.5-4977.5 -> 11.45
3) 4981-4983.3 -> 10.56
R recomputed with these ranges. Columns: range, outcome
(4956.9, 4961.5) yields 11.73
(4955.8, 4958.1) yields 12.31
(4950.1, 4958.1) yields 10.93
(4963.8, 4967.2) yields 11.56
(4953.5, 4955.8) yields 14.22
